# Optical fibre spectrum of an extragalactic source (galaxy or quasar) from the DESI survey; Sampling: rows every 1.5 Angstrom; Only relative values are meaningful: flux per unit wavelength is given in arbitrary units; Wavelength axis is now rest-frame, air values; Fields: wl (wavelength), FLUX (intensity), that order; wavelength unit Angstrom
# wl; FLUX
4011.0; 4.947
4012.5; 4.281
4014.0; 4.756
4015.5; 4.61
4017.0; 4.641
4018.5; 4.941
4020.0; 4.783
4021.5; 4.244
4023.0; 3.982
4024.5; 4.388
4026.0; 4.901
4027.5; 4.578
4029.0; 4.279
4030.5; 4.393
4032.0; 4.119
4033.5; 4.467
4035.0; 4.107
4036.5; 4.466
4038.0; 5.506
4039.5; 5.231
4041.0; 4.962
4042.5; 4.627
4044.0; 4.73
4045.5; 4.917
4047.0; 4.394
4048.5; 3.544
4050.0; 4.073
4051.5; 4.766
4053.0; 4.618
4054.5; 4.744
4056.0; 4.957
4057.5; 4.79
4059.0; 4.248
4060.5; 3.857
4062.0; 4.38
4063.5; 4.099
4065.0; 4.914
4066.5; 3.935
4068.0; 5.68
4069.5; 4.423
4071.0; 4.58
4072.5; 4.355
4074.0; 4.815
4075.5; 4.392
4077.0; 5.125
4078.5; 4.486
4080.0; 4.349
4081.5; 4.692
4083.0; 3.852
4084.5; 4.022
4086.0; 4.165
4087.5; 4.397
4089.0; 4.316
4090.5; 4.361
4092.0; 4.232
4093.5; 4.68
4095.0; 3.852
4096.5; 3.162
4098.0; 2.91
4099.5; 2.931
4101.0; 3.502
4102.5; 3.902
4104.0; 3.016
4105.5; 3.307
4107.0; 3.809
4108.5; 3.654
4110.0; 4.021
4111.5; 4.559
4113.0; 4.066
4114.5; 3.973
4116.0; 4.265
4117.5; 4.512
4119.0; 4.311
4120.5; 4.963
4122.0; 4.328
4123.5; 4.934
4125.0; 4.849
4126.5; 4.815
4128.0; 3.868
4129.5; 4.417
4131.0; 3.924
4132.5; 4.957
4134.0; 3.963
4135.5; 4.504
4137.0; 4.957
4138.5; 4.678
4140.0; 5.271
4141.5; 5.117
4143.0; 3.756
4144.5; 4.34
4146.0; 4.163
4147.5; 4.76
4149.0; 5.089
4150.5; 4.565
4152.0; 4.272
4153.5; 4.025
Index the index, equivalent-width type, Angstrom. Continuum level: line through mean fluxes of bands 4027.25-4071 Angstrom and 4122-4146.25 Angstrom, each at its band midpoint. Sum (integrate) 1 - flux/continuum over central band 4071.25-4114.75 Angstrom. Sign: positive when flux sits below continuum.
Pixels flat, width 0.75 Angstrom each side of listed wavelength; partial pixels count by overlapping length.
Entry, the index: 4.80 Angstrom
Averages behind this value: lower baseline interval 4.55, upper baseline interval 4.53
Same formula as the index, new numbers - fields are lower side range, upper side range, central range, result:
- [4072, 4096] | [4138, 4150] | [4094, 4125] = 3.88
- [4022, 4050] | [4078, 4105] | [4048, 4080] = -2.31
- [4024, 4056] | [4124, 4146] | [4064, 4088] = 0.24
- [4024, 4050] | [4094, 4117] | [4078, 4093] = -1.35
